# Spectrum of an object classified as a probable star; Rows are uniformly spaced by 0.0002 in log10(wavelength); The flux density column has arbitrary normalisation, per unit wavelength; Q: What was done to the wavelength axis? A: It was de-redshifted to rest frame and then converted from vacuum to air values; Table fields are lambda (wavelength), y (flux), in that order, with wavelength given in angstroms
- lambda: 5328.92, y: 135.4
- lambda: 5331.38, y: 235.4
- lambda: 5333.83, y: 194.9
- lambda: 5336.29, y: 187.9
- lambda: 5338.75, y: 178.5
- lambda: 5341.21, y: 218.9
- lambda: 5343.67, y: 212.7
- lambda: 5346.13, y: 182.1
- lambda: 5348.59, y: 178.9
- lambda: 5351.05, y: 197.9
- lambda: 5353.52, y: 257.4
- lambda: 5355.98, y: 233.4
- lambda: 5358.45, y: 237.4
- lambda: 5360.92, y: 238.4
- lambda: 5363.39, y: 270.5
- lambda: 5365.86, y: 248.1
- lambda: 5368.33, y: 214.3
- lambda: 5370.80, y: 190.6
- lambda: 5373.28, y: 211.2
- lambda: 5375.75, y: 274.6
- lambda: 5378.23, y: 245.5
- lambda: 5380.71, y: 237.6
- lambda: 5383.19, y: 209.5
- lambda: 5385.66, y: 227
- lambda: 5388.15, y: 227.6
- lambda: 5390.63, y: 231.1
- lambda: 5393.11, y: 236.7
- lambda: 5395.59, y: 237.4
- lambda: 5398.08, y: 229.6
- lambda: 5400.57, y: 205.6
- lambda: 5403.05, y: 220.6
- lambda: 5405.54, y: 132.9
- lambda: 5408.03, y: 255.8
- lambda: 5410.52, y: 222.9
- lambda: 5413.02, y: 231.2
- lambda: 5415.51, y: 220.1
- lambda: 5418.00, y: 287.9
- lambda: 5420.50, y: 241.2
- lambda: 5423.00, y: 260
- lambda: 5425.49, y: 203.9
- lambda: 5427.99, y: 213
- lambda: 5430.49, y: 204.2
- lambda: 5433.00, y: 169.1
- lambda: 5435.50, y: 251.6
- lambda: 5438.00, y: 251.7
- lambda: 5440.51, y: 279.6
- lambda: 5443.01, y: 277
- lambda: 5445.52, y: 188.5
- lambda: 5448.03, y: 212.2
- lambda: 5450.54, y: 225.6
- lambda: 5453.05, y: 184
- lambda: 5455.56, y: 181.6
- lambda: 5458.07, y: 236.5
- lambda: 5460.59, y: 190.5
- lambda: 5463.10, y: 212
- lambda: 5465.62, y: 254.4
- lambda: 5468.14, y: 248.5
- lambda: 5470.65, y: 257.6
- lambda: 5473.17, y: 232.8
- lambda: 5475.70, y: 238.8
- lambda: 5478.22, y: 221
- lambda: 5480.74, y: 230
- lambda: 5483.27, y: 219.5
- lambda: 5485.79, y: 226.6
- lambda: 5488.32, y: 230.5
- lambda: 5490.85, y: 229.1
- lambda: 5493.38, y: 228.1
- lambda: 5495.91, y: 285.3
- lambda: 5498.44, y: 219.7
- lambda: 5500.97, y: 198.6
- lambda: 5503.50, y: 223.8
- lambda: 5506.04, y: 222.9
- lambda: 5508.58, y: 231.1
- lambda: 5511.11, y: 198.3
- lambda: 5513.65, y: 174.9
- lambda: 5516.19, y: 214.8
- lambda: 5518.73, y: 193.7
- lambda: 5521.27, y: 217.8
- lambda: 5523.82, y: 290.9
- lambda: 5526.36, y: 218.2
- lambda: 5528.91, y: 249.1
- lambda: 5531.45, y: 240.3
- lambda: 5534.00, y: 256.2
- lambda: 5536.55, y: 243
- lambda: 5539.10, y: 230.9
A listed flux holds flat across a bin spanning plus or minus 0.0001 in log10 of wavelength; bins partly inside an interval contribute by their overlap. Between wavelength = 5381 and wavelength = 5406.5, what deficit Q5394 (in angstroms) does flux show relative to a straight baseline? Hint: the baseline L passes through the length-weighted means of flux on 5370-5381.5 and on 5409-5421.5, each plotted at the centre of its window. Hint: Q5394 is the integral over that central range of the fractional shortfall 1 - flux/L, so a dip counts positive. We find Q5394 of 2.1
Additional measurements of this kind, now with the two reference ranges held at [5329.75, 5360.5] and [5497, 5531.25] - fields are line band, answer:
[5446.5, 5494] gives -1.36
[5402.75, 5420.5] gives -1.00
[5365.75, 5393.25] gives -2.17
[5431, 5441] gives -0.78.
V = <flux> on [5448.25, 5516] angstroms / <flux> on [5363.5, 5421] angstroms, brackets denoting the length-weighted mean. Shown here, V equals 1.0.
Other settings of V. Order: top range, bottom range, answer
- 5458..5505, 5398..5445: 1.01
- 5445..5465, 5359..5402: 0.89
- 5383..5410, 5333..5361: 1.05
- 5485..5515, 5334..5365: 1.03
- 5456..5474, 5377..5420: 1.02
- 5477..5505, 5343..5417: 1.02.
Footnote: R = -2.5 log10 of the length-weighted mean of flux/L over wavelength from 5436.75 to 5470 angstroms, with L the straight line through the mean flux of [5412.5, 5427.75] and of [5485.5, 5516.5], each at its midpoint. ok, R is 0.03 mag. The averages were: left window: 239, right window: 222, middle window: 227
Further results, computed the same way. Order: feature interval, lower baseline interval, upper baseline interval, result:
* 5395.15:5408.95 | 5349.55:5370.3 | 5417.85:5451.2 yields 0.11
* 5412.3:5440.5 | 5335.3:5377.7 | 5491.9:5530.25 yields -0.05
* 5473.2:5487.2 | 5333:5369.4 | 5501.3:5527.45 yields -0.05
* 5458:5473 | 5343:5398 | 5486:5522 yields -0.05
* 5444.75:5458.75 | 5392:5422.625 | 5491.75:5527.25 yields 0.11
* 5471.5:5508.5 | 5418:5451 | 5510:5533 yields -0.02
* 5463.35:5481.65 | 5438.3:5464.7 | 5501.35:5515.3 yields -0.11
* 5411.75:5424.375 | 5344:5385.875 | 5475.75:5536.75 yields -0.09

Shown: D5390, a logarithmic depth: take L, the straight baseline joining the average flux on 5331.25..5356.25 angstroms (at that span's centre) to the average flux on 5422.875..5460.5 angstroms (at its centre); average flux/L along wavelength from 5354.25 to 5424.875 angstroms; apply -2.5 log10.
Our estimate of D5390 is -0.09 mag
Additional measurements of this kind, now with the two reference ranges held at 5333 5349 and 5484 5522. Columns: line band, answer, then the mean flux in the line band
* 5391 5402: -0.125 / 228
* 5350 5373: -0.173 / 231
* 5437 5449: -0.154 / 242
